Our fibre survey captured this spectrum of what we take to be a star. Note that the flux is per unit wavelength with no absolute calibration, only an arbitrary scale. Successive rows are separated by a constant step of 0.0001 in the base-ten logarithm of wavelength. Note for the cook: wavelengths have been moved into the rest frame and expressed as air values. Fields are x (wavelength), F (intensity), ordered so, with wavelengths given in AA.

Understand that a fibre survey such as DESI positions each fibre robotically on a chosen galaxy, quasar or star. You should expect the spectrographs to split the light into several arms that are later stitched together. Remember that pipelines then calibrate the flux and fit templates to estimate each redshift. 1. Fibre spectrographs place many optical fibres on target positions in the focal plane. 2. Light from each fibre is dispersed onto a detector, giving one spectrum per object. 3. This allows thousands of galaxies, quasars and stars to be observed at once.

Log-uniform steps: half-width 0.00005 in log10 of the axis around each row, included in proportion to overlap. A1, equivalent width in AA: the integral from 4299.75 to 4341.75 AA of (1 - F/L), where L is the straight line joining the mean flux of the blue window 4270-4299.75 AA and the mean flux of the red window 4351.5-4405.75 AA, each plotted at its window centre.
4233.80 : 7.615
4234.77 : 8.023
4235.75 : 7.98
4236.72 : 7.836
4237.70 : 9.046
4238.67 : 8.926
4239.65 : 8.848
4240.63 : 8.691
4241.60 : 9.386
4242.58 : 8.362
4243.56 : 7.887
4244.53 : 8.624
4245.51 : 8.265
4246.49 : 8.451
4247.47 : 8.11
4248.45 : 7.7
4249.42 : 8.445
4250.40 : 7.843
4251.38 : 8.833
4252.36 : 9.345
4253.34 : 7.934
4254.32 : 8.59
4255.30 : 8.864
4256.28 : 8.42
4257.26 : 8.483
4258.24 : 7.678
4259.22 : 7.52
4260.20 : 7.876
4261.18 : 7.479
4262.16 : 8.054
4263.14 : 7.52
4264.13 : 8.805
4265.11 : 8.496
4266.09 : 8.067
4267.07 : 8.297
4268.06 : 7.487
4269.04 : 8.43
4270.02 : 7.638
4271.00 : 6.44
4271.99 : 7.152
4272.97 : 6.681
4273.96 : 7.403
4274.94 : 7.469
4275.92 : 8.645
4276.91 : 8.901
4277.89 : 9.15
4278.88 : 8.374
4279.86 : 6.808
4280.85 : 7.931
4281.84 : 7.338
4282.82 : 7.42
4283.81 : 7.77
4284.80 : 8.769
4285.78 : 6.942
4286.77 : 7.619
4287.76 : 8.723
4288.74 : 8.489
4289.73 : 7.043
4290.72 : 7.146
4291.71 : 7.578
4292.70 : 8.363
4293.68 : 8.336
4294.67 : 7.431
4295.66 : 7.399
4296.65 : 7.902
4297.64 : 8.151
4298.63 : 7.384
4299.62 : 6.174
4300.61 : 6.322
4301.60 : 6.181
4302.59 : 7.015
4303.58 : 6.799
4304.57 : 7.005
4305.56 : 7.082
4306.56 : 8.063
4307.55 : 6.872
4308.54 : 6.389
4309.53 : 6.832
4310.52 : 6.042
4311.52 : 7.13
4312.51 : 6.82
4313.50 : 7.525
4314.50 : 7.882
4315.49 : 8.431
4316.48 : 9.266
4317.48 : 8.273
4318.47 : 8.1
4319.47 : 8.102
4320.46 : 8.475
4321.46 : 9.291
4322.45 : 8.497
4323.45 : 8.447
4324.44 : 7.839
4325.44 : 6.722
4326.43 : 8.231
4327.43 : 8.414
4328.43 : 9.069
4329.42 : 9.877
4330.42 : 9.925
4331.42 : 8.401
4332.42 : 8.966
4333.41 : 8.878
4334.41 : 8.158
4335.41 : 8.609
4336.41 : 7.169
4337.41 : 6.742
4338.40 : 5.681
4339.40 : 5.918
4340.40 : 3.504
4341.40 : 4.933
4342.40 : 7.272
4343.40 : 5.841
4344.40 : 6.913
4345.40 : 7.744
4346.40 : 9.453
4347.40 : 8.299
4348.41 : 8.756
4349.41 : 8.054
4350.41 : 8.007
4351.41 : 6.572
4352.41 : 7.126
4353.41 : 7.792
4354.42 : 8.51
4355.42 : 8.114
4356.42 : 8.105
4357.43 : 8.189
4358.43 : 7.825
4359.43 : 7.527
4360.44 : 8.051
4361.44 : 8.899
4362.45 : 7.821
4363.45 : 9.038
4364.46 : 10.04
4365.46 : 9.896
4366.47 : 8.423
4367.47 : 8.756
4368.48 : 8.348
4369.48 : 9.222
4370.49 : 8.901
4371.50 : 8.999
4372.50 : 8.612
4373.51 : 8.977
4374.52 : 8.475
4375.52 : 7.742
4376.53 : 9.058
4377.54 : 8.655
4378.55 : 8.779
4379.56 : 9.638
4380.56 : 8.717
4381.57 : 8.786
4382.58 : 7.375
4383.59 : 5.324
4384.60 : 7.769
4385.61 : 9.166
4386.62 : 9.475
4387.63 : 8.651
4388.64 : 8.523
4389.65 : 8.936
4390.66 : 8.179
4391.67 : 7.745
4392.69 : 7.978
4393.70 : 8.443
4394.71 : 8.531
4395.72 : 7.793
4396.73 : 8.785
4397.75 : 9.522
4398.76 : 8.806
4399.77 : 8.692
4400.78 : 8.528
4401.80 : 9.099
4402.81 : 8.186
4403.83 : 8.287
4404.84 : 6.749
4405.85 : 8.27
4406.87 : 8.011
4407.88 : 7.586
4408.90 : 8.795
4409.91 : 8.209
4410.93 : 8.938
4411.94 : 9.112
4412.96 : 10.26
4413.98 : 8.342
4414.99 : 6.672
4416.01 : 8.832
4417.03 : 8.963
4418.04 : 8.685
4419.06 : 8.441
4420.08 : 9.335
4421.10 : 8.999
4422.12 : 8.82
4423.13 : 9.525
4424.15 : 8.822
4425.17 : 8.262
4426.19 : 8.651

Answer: 2.2 AA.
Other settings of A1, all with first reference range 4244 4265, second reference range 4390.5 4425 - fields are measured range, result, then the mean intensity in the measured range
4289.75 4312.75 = 3.2 AA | 7.15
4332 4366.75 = 2.8 AA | 7.73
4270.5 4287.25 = 1.2 AA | 7.69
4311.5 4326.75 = 0.5 AA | 8.1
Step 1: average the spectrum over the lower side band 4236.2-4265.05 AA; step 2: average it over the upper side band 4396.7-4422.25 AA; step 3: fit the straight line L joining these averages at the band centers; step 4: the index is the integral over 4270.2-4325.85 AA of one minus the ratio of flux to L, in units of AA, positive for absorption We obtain 5.2 AA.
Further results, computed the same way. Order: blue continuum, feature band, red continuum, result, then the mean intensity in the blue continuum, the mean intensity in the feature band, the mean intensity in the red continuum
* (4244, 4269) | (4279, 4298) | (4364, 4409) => 1.2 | 8.21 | 7.76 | 8.51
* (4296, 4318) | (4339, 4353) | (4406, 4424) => 1.3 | 7.25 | 7.04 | 8.67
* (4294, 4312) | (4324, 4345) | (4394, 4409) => -0.1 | 7.02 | 7.48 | 8.37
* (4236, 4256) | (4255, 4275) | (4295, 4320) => 0.8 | 8.49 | 7.82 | 7.33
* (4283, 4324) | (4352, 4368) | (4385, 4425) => -0.5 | 7.61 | 8.39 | 8.58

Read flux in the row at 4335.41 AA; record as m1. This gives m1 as 8.609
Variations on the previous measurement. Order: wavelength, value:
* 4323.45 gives 8.447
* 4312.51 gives 6.82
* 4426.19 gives 8.651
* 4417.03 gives 8.963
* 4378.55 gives 8.779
